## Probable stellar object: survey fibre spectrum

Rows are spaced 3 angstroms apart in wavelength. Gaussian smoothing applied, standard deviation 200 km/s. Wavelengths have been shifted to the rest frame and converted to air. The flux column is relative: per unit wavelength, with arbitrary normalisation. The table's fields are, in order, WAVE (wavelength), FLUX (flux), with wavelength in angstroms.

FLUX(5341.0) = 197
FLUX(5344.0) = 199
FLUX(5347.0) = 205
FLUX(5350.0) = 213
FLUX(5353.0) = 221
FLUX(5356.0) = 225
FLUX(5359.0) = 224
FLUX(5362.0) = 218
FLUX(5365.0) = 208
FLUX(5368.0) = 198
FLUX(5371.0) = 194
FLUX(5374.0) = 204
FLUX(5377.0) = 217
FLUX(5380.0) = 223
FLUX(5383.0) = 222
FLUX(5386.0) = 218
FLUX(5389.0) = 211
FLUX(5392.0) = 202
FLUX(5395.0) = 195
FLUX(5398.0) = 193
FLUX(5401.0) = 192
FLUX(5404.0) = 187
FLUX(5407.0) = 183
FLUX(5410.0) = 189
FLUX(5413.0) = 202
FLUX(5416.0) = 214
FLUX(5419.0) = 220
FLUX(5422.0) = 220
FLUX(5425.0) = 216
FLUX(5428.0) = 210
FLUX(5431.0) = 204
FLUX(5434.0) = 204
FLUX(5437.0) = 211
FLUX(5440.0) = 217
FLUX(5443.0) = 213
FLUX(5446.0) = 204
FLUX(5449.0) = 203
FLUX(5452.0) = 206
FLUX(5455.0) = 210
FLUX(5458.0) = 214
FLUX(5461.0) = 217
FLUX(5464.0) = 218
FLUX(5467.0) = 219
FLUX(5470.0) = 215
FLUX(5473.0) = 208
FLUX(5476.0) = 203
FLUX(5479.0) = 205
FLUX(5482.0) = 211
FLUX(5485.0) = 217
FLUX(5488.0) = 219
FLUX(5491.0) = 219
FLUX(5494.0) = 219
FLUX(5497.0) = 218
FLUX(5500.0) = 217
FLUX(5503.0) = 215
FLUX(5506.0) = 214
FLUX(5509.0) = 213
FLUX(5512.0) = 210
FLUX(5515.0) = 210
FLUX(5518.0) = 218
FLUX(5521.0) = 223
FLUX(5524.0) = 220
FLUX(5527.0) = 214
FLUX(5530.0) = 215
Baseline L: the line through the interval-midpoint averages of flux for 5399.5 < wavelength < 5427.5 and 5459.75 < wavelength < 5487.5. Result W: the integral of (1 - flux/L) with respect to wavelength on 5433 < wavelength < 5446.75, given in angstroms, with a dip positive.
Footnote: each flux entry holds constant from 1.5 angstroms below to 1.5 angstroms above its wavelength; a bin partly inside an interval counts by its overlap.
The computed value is -0.2 angstroms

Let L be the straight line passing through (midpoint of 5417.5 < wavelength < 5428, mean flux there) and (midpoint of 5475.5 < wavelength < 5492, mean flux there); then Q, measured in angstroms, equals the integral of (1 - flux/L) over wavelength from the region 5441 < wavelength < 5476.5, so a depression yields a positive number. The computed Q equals 0.6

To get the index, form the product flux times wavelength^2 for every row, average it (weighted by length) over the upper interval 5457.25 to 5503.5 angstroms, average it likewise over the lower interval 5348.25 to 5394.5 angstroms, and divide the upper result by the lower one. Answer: 1.05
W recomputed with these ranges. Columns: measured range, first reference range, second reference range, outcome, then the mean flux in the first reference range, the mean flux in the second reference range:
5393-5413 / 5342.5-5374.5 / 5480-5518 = 2.0 angstroms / 210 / 215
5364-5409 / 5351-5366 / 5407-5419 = 1.6 angstroms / 219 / 202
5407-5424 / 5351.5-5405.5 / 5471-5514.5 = 0.3 angstroms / 208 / 213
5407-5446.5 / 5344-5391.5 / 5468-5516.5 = 0.8 angstroms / 213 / 213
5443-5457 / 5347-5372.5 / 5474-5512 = 0.4 angstroms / 212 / 214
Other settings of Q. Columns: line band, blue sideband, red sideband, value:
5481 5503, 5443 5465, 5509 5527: -0.4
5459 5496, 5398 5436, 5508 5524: -0.6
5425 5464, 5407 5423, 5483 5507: 0.0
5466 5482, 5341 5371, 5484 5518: 0.4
